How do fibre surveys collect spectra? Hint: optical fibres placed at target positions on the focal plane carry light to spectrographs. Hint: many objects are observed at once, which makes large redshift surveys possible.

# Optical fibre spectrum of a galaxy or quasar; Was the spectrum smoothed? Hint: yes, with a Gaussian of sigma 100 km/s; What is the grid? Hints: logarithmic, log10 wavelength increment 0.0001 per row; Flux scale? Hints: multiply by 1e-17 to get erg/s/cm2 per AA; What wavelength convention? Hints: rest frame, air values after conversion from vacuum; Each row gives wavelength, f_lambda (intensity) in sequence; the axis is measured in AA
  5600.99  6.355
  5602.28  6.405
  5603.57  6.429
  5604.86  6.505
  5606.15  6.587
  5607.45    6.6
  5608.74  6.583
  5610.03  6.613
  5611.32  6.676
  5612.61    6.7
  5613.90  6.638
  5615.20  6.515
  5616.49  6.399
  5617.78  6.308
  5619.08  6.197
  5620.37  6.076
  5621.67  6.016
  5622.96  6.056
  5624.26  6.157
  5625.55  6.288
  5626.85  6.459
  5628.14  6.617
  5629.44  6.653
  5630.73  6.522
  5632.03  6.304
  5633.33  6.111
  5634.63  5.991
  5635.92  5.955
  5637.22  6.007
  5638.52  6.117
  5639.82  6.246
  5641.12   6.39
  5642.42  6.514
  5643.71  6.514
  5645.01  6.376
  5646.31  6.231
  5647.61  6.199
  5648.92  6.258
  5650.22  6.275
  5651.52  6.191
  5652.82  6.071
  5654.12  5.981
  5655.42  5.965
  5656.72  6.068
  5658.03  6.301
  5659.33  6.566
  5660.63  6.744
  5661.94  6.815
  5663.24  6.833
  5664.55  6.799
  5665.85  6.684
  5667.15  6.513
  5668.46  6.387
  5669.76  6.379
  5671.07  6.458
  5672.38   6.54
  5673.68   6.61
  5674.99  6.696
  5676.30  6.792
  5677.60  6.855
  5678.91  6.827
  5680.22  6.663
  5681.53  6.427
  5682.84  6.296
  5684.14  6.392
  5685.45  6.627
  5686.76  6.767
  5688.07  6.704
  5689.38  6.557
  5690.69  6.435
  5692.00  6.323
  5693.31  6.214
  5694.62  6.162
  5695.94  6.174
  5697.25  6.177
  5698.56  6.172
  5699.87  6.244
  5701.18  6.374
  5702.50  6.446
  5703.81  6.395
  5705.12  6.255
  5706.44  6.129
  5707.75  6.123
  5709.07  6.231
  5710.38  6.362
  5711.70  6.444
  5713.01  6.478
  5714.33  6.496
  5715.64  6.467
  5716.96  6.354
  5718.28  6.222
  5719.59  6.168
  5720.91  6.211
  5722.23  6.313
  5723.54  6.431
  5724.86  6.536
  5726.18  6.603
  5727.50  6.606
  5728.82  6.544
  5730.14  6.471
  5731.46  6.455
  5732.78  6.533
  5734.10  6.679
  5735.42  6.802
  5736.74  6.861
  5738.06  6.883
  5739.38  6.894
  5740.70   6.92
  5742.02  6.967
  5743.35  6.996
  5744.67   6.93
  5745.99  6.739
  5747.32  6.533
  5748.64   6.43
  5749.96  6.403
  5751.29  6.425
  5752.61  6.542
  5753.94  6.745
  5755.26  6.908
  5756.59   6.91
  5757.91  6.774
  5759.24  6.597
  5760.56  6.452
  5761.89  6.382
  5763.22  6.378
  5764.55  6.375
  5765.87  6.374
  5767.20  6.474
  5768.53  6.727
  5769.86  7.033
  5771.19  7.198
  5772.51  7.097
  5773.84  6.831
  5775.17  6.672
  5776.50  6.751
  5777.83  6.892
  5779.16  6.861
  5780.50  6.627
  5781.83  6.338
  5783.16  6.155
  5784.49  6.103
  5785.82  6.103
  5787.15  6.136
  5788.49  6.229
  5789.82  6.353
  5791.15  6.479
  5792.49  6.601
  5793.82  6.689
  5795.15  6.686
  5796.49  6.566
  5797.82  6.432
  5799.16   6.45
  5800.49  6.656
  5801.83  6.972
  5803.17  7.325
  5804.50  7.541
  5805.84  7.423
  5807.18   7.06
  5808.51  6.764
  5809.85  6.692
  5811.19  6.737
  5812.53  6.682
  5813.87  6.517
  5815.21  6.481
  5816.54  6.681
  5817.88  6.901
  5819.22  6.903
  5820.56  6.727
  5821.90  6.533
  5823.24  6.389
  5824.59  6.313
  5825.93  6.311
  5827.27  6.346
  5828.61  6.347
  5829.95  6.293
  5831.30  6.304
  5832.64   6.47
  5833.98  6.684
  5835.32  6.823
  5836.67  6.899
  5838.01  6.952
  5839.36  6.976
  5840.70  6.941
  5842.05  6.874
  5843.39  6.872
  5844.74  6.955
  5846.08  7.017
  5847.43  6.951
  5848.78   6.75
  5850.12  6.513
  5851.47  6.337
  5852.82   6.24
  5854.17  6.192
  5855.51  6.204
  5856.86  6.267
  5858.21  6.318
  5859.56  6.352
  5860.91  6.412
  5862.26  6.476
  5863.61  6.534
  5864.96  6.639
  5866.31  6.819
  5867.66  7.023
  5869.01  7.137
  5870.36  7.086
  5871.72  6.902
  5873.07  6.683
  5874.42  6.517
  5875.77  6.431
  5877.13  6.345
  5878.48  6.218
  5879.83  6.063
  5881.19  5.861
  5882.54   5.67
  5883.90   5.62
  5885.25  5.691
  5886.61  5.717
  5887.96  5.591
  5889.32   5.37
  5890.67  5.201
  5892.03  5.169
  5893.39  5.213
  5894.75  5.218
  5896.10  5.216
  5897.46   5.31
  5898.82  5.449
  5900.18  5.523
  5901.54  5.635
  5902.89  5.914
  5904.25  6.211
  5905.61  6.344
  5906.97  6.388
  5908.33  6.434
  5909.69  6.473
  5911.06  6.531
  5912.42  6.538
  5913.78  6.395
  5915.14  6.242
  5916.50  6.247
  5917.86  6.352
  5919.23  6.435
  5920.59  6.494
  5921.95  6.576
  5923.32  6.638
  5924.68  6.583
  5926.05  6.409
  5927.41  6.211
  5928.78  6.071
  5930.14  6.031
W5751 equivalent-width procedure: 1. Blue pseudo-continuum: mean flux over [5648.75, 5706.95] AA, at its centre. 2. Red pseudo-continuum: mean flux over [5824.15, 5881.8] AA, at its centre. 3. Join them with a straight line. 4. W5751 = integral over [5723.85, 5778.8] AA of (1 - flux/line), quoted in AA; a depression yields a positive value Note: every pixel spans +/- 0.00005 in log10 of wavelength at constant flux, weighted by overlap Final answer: -1.7 AA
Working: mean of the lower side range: 6.44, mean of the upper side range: 6.58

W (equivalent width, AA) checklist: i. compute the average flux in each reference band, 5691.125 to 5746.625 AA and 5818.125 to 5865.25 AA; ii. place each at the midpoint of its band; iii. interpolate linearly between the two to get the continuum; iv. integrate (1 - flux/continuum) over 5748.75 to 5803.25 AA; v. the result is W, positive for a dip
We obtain -0.61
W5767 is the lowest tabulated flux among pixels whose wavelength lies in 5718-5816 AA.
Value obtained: 6.103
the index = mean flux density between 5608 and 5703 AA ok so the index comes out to 6.4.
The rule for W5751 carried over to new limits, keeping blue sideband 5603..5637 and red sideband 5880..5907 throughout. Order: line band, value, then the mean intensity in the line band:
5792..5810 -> -3.03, 6.86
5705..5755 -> -3.89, 6.54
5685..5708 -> -0.70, 6.35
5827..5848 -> -3.55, 6.74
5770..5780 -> -1.62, 6.9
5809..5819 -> -1.46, 6.68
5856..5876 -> -3.37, 6.64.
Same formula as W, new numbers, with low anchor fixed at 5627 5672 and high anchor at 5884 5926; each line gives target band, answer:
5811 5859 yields -4.1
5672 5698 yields -0.9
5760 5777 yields -1.4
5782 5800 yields -0.7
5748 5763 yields -1.0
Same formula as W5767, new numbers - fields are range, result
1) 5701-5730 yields 6.123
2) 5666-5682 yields 6.379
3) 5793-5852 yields 6.293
